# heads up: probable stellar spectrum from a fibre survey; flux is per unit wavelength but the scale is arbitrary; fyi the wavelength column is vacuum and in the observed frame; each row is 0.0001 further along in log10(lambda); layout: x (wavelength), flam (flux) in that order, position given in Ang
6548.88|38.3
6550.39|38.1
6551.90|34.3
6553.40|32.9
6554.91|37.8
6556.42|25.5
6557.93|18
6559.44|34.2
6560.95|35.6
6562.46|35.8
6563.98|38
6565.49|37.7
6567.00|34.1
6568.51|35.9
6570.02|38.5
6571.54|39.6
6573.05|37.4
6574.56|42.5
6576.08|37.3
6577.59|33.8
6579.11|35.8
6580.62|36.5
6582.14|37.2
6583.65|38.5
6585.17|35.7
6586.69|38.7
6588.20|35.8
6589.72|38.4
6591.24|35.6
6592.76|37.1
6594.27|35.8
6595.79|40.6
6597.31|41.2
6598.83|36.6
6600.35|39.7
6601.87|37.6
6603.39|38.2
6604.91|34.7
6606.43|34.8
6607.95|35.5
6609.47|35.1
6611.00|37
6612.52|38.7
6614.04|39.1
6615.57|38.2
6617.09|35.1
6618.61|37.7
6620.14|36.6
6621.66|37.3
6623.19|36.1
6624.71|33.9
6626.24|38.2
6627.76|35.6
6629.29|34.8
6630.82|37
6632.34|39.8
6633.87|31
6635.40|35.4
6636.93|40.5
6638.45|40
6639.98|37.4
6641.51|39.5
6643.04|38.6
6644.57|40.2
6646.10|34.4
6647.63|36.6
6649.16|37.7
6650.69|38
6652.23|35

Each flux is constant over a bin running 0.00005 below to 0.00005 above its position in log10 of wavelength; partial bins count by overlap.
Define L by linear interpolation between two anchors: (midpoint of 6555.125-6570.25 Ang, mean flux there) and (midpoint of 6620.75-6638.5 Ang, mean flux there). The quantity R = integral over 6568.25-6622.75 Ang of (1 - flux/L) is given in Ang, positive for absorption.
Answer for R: -3.9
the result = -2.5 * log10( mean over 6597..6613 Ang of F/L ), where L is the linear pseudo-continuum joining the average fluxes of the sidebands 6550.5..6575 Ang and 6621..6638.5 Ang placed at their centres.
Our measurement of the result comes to -0.034 mag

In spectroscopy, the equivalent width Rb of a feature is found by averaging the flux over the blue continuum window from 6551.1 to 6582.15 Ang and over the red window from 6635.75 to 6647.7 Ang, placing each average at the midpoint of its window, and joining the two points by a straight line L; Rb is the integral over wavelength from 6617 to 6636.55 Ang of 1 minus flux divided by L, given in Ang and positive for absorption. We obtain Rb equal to 0.8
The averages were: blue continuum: 35.1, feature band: 36.2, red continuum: 38.4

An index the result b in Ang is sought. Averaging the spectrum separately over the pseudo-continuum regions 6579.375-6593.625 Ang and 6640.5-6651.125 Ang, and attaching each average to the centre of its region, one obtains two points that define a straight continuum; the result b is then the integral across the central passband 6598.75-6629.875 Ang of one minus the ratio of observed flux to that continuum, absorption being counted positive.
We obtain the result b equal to 0.6 Ang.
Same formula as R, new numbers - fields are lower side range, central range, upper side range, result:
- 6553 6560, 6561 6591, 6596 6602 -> -3.1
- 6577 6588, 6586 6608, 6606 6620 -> -0.4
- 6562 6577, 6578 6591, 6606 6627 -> 0.1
